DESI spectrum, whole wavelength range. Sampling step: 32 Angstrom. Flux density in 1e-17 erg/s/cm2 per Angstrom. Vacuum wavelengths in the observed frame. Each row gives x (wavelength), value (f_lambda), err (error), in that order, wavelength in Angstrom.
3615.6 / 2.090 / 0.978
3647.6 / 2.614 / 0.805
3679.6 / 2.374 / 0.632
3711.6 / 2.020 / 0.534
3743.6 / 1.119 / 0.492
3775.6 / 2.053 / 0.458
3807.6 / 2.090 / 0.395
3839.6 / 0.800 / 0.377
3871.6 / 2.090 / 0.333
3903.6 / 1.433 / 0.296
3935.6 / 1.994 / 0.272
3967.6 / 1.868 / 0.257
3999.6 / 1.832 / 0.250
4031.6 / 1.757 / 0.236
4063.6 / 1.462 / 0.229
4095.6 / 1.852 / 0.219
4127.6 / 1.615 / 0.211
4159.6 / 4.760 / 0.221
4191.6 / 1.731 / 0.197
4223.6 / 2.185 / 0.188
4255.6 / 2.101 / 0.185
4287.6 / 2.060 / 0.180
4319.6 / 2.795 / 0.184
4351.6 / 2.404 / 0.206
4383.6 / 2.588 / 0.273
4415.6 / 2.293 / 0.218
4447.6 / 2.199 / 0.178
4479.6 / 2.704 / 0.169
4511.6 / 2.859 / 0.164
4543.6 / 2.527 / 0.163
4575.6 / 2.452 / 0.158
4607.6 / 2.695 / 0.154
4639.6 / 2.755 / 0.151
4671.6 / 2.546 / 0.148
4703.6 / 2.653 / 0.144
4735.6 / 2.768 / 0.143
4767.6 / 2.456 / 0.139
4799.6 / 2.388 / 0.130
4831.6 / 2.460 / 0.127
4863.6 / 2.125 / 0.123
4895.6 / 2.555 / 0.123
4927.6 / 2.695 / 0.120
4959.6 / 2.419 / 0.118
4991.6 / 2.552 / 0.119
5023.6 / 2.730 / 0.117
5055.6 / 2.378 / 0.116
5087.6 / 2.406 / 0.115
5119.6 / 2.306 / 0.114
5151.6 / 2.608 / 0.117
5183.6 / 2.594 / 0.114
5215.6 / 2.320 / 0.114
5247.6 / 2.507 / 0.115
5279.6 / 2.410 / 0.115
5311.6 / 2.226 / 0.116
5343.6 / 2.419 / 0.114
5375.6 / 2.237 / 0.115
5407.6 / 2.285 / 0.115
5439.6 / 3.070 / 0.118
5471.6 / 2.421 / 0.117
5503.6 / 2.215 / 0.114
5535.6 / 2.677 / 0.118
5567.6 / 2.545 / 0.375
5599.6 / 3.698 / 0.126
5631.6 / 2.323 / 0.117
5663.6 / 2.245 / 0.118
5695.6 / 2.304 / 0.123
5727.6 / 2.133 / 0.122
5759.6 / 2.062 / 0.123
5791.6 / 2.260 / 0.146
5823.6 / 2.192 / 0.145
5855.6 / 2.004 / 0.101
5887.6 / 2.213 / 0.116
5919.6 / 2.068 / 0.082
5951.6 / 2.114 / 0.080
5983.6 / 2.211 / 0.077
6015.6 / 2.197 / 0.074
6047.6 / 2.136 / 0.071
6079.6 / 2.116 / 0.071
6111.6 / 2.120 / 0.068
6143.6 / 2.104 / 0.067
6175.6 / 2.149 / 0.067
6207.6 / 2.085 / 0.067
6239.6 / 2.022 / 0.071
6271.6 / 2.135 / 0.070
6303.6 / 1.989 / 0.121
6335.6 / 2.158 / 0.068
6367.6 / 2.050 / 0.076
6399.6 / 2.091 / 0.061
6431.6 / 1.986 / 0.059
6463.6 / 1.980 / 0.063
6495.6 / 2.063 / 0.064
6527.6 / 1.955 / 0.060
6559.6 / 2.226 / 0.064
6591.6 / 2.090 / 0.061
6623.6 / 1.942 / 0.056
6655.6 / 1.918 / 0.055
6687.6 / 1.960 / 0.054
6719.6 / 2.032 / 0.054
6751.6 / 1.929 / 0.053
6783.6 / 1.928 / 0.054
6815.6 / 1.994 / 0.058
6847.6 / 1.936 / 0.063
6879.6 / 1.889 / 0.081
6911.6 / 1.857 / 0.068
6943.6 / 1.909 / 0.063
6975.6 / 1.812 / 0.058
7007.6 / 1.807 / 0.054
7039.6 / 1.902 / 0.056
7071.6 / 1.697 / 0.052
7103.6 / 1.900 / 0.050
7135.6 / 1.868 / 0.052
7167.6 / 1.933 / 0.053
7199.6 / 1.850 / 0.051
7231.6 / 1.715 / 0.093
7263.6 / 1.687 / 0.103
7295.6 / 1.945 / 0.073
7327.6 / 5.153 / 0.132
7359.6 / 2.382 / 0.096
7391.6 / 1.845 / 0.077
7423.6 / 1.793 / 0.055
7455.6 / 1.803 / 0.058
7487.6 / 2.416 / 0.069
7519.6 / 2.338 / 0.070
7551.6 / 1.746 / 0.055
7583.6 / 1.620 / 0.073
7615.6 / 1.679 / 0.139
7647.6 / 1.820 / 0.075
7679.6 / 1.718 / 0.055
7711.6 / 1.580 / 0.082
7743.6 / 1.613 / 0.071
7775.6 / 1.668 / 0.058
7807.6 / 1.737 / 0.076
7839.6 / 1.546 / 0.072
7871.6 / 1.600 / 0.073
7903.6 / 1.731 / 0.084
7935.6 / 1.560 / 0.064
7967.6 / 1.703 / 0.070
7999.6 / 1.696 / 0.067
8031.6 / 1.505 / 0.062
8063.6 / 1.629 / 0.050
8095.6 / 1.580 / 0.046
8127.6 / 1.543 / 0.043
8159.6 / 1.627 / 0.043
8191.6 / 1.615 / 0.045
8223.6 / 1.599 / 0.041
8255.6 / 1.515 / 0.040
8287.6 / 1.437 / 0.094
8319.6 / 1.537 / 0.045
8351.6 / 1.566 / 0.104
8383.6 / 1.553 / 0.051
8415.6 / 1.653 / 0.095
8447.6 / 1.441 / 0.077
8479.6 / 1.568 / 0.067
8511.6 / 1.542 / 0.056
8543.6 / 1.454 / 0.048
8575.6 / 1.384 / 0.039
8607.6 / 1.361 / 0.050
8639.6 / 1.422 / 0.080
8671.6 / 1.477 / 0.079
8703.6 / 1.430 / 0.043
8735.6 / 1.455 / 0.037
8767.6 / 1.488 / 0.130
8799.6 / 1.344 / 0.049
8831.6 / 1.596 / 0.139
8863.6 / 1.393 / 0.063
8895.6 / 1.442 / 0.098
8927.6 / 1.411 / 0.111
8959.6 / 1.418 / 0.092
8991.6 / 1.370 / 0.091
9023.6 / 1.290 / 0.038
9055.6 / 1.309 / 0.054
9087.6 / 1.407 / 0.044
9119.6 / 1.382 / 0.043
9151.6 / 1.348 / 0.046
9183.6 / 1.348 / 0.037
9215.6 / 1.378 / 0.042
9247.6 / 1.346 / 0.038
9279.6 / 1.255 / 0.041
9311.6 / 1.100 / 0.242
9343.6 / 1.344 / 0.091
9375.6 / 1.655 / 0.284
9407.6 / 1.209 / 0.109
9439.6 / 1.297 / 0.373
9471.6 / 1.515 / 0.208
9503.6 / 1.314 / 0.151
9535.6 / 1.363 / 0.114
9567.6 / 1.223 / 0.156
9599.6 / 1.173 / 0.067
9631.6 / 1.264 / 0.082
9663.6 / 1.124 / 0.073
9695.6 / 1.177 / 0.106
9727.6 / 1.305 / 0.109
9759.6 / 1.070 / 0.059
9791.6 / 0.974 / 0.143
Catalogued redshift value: 0.116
